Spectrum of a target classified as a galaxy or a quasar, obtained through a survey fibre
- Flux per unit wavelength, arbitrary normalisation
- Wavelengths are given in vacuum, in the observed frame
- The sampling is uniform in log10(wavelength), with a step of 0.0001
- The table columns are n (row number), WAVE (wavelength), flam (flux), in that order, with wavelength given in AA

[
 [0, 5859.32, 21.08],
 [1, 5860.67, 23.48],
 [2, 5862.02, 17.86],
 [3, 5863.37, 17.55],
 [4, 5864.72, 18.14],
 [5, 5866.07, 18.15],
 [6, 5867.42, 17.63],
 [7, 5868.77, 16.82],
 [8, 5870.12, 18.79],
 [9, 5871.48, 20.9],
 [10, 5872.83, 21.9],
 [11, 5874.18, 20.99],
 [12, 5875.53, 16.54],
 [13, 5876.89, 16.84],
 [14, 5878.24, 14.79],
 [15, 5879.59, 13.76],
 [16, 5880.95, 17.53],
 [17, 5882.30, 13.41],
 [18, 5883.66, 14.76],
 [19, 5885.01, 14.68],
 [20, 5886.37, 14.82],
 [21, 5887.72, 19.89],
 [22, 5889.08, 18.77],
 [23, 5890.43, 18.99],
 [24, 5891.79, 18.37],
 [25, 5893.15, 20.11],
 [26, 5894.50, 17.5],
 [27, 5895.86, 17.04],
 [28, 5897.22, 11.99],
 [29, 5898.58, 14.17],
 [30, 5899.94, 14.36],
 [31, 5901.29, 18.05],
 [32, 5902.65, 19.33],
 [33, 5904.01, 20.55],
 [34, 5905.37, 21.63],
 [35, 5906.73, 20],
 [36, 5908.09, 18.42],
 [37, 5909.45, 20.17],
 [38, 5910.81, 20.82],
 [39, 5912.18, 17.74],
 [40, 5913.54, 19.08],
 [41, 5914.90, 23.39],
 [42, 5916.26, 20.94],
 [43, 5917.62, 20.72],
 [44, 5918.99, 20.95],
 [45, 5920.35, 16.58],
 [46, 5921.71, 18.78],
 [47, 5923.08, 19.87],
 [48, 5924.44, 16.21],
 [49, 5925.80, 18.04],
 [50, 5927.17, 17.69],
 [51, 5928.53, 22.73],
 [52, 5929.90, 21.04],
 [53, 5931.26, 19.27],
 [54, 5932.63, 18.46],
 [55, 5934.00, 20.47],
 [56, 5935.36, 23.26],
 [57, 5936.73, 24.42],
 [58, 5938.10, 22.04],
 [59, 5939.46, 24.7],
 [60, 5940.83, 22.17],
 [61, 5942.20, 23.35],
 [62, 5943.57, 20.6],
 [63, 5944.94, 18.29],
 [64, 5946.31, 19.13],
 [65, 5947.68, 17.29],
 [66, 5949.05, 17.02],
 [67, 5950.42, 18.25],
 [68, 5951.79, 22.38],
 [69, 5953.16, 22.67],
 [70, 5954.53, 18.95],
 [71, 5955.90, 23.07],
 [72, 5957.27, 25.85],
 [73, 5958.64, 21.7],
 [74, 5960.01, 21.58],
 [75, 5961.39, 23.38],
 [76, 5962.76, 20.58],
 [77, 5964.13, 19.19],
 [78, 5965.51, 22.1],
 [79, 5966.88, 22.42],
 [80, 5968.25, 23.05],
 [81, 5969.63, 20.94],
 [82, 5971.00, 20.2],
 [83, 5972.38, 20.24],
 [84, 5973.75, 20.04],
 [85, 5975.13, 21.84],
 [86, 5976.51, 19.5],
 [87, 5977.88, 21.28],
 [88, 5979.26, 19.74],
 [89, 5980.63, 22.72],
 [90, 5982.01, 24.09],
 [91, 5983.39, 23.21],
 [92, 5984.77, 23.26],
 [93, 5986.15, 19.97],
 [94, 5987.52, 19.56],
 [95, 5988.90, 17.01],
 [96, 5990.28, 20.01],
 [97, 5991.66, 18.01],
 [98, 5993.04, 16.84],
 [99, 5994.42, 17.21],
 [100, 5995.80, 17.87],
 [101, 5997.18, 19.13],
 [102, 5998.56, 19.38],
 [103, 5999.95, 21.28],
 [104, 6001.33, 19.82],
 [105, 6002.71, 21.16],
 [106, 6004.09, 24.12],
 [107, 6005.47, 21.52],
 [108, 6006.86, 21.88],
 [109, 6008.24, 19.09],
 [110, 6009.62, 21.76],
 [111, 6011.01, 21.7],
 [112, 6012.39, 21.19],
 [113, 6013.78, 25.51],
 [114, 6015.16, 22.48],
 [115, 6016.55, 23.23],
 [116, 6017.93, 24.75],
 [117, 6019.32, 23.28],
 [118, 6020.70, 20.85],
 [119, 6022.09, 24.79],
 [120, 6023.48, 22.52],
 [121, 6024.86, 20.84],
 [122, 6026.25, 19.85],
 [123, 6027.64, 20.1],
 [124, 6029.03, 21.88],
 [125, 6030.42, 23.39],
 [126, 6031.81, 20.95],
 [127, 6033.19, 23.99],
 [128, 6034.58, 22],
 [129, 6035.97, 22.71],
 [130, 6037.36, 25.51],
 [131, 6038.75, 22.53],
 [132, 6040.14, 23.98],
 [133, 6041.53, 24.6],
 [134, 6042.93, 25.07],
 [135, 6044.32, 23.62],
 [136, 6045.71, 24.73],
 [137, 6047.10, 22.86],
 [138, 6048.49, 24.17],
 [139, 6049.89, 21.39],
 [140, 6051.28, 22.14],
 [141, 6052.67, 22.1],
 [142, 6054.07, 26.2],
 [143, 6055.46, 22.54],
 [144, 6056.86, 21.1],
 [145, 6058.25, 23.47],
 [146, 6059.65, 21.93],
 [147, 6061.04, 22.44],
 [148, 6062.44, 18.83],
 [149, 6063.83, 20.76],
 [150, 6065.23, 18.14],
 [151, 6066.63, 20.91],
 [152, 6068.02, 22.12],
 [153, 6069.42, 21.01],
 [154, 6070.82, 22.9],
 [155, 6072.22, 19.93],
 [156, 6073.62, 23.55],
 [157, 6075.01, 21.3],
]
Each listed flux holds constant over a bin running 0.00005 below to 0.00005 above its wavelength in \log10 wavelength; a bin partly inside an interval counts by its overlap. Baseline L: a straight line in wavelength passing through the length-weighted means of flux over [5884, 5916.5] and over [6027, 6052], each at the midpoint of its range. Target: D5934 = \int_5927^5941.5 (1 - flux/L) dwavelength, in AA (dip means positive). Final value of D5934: -1.6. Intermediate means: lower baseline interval 18.3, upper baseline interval 23.1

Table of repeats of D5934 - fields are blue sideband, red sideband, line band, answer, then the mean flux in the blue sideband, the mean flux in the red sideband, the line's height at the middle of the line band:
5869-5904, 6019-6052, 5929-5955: -2.0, 17.2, 22.8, 19.3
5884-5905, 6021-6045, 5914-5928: -0.8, 17.3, 22.8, 18.3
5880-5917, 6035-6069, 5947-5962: -1.1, 18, 22.6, 19.7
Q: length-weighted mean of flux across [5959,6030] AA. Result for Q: 21.1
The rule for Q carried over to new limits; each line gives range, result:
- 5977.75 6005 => 20.3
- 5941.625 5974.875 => 20.9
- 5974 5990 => 21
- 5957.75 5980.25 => 21.2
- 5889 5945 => 19.6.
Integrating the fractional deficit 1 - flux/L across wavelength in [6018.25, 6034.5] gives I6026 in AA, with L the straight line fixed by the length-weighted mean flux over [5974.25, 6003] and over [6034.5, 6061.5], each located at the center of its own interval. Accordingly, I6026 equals 0.0 AA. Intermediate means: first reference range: 20.1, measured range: 22.1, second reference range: 23.3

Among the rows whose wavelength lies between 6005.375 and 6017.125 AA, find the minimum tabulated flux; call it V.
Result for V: 19.09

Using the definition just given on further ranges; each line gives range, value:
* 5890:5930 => 11.99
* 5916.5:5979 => 16.21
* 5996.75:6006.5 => 19.13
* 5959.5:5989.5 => 17.01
